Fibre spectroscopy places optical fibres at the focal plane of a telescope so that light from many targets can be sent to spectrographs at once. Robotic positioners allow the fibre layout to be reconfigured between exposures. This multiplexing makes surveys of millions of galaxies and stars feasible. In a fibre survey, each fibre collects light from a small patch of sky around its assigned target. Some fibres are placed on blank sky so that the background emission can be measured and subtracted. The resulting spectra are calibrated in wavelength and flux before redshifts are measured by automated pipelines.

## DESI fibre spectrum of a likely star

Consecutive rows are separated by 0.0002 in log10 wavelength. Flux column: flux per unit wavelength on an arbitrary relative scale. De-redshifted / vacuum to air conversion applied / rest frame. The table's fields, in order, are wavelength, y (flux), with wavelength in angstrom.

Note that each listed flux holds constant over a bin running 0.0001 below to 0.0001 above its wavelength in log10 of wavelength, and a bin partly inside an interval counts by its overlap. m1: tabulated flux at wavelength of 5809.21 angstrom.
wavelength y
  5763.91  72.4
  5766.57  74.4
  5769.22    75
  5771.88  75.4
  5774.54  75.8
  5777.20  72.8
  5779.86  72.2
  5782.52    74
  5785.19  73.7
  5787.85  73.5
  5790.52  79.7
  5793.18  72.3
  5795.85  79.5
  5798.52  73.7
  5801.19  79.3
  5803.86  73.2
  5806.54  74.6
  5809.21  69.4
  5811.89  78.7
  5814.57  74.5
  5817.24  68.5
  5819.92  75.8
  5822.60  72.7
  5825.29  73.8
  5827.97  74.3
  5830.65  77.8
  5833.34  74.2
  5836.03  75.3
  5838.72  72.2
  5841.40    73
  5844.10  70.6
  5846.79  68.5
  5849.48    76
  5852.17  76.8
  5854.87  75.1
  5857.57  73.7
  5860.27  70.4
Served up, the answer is 69.4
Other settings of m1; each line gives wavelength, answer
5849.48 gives 76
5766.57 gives 74.4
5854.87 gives 75.1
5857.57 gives 73.7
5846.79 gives 68.5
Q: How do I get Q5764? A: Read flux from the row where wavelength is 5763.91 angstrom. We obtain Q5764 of 72.4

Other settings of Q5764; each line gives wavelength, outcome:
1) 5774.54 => 75.8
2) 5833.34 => 74.2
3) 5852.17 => 76.8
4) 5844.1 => 70.6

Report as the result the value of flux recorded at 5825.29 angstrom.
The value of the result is 73.8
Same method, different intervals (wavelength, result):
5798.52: 73.7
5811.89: 78.7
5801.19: 79.3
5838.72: 72.2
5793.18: 72.3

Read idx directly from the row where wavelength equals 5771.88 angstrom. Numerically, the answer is 75.4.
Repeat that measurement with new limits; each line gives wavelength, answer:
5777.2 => 72.8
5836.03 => 75.3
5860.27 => 70.4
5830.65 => 77.8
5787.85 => 73.5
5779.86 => 72.2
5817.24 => 68.5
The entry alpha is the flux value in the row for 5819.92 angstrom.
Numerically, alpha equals 75.8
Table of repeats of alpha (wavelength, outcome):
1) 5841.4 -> 73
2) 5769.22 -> 75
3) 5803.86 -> 73.2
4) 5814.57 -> 74.5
